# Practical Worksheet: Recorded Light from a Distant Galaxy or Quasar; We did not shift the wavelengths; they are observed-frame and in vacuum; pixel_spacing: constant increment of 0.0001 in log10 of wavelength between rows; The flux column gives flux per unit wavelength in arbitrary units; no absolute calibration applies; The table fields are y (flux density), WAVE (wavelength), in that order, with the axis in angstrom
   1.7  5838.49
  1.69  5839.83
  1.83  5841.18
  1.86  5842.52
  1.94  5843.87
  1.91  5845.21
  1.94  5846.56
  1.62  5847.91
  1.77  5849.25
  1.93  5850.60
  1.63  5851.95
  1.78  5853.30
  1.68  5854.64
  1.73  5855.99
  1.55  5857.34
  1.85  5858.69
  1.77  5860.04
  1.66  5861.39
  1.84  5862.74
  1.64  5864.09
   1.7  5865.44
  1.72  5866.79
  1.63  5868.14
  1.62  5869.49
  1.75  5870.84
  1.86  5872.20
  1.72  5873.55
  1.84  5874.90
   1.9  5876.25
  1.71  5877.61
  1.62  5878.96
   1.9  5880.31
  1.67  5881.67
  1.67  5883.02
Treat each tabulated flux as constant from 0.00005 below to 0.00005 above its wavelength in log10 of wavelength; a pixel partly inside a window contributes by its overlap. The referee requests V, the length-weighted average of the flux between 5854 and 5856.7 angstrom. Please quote 1.7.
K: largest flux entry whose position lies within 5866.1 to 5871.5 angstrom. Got 1.75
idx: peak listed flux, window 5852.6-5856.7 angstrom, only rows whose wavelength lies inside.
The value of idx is 1.78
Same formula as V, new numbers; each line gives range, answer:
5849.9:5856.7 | 1.75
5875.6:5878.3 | 1.8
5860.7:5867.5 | 1.71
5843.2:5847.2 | 1.93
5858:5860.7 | 1.81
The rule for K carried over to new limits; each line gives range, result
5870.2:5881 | 1.9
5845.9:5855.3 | 1.94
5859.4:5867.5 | 1.84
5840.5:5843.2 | 1.86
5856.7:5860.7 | 1.85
